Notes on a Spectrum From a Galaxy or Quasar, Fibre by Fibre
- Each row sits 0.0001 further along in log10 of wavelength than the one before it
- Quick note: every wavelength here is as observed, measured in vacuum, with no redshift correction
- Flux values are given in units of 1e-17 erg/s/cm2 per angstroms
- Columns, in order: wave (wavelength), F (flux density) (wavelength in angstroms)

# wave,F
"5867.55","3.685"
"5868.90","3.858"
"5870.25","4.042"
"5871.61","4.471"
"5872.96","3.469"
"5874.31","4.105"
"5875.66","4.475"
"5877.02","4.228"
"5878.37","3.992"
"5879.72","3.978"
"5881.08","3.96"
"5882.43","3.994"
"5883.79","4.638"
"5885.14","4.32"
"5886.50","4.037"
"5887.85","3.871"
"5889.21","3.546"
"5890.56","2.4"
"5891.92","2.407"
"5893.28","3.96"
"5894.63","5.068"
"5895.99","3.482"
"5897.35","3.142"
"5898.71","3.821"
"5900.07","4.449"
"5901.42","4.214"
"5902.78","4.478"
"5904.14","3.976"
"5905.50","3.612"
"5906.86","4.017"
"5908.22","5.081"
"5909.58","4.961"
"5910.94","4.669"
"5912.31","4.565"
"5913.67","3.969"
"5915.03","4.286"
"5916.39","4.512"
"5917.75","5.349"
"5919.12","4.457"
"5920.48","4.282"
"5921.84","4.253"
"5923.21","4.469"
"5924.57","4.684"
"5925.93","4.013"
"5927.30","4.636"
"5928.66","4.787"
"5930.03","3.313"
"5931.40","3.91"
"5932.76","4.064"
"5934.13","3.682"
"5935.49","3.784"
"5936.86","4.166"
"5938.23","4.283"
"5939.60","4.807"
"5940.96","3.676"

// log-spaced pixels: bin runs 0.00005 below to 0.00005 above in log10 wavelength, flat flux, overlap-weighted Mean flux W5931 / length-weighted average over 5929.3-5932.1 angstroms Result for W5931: 3.63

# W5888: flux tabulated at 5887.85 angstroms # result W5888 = 3.871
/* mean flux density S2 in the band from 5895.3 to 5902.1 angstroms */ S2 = 3.82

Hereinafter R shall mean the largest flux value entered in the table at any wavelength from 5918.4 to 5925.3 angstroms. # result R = 4.684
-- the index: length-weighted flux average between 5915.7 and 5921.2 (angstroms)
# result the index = 4.65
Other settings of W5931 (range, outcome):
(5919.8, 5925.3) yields 4.42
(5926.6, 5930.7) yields 4.24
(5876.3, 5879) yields 4.11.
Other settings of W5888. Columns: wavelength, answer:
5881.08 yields 3.96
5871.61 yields 4.471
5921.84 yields 4.253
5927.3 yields 4.636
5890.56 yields 2.4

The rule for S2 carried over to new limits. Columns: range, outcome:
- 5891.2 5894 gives 3.21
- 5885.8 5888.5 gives 3.96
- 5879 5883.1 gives 3.98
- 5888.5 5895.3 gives 3.48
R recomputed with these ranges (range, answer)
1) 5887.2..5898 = 5.068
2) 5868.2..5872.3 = 4.471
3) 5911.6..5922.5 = 5.349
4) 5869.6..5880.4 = 4.475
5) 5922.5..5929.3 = 4.787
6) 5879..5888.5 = 4.638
